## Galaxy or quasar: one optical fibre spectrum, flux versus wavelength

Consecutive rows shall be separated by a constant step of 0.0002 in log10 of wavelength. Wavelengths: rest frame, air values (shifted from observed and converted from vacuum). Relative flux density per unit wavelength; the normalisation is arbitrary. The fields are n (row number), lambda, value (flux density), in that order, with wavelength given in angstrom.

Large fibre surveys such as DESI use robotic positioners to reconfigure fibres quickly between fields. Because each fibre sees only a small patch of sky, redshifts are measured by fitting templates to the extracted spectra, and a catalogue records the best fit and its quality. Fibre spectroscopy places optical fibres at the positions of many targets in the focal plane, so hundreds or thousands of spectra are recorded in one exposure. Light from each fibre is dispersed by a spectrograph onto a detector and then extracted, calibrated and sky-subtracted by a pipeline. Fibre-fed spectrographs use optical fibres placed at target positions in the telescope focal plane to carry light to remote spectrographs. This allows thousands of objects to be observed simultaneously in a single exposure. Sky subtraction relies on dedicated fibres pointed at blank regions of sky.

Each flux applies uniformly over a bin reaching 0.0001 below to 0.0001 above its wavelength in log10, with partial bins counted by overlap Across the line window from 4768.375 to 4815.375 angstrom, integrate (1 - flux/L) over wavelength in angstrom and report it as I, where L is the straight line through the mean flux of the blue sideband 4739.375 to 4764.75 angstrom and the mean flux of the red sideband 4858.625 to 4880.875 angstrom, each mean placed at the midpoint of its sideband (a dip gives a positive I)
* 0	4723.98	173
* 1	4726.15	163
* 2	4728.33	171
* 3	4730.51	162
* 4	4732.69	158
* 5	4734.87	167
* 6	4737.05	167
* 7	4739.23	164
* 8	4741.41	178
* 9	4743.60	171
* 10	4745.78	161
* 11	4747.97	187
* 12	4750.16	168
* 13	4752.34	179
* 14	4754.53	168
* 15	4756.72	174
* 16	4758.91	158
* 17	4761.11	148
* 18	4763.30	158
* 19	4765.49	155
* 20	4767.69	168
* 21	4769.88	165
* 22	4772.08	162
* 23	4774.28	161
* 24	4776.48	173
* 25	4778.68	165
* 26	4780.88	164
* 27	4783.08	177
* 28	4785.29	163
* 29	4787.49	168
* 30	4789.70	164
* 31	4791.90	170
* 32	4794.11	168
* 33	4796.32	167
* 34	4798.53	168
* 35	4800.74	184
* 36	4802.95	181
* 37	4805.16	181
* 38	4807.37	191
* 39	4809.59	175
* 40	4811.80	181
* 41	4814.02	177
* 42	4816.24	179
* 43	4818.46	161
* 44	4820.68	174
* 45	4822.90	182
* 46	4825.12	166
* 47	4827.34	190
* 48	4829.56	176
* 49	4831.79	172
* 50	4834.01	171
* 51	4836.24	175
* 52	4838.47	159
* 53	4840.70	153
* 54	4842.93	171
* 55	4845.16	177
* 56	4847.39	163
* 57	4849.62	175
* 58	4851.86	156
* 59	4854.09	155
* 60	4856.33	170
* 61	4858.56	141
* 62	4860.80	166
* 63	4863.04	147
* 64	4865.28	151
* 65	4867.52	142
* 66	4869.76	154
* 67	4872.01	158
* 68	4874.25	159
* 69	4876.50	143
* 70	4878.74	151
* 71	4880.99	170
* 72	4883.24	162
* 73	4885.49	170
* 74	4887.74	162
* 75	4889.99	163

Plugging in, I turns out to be -2.6 angstrom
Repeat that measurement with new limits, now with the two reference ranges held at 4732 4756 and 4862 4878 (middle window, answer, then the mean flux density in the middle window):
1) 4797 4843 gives -4.71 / 175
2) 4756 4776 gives 0.67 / 161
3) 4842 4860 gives -1.16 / 164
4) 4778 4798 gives -0.50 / 167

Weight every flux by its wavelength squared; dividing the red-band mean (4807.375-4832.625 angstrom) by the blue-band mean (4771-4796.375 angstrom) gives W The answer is 1.1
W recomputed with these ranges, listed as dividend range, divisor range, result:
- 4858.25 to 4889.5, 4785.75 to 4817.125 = 0.92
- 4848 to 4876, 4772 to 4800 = 0.96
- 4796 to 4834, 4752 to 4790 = 1.09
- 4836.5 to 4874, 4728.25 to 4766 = 1.00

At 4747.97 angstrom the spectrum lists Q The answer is 187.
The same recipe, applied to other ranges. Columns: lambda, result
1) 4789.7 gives 164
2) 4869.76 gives 154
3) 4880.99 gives 170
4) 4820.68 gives 174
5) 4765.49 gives 155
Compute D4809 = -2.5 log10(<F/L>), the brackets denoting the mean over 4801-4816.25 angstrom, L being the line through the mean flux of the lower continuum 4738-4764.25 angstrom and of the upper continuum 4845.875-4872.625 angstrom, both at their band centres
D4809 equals -0.12 mag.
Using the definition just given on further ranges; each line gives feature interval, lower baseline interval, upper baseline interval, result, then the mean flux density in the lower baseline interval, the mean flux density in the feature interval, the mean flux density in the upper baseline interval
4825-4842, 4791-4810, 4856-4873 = -0.04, 176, 170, 153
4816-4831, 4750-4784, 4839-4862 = -0.08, 165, 175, 163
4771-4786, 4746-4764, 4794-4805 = 0.03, 167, 166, 175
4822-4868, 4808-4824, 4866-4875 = -0.01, 176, 165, 153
